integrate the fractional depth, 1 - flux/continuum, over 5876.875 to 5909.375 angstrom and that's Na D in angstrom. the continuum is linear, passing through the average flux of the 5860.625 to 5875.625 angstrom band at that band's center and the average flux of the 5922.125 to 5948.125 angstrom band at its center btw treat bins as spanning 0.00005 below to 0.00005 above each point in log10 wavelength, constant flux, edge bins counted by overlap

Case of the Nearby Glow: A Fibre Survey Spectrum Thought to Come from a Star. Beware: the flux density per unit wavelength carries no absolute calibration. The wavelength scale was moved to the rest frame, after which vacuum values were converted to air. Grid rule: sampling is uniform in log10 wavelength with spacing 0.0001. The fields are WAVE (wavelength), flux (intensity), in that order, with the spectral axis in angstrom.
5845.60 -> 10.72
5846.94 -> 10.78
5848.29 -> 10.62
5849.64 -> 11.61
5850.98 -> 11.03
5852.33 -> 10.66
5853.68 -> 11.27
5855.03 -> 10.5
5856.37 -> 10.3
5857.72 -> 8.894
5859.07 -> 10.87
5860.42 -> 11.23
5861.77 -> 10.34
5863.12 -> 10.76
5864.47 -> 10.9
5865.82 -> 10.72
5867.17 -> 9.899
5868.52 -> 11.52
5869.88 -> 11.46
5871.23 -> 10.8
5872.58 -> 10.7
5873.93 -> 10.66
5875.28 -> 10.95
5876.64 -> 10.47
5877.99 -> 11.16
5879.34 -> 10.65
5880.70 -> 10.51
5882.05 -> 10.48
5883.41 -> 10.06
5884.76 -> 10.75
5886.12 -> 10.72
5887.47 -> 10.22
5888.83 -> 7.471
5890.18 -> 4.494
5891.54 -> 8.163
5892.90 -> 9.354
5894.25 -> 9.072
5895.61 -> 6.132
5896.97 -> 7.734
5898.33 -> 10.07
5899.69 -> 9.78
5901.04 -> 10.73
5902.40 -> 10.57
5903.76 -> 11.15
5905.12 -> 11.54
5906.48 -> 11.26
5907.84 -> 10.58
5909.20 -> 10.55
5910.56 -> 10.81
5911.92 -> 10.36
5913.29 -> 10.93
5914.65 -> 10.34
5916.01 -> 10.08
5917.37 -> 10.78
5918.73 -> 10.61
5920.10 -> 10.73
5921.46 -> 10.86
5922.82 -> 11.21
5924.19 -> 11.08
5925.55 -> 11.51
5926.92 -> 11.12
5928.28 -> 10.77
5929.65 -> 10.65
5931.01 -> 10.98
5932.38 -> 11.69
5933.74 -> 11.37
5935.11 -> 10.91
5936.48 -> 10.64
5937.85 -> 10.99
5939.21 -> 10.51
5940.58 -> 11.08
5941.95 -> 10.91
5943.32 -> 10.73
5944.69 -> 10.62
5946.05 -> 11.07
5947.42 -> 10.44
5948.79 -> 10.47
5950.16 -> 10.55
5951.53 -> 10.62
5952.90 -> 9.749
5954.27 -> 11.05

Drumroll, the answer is 3.4 angstrom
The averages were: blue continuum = 10.8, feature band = 9.72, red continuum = 11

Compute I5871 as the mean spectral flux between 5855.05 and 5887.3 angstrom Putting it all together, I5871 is 10.6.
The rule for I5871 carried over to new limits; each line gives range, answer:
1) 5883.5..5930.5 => 10.1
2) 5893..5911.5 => 9.99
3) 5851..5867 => 10.6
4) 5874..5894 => 9.69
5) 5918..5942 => 11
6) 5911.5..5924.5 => 10.7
